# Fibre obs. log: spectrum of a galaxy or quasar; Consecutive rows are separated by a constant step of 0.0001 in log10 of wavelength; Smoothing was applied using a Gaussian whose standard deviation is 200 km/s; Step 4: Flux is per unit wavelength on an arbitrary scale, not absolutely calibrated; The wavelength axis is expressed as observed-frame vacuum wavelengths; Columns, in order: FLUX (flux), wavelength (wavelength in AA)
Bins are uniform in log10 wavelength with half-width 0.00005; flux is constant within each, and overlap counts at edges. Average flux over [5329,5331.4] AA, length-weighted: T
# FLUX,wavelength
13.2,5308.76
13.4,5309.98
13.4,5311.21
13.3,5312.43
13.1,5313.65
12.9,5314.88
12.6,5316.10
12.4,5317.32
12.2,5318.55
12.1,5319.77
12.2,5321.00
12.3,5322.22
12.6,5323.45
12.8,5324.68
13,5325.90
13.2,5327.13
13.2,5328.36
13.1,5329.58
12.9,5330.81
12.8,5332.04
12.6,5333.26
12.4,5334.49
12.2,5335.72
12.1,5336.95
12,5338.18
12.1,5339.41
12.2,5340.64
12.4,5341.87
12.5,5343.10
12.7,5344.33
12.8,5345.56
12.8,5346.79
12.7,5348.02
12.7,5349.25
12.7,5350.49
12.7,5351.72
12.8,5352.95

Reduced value 13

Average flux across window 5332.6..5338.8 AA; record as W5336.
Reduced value 12.3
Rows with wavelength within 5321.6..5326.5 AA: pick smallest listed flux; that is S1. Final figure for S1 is 12.3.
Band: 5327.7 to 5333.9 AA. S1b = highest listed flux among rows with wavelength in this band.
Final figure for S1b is 13.2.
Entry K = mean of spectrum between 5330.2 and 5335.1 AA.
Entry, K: 12.7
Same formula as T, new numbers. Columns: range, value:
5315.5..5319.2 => 12.4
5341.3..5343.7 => 12.5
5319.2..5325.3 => 12.4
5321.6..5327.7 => 12.8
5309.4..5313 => 13.4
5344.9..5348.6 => 12.8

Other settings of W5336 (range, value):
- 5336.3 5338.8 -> 12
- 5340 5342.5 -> 12.3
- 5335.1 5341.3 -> 12.1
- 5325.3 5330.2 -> 13.1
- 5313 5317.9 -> 12.8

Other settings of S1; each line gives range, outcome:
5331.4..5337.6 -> 12.1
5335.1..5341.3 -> 12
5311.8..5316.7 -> 12.6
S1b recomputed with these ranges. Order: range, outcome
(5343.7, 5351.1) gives 12.8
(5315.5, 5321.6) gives 12.6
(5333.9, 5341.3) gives 12.4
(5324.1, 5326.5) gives 13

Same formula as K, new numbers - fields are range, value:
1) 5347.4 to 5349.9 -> 12.7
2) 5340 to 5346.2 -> 12.5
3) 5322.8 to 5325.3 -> 12.7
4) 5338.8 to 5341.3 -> 12.2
